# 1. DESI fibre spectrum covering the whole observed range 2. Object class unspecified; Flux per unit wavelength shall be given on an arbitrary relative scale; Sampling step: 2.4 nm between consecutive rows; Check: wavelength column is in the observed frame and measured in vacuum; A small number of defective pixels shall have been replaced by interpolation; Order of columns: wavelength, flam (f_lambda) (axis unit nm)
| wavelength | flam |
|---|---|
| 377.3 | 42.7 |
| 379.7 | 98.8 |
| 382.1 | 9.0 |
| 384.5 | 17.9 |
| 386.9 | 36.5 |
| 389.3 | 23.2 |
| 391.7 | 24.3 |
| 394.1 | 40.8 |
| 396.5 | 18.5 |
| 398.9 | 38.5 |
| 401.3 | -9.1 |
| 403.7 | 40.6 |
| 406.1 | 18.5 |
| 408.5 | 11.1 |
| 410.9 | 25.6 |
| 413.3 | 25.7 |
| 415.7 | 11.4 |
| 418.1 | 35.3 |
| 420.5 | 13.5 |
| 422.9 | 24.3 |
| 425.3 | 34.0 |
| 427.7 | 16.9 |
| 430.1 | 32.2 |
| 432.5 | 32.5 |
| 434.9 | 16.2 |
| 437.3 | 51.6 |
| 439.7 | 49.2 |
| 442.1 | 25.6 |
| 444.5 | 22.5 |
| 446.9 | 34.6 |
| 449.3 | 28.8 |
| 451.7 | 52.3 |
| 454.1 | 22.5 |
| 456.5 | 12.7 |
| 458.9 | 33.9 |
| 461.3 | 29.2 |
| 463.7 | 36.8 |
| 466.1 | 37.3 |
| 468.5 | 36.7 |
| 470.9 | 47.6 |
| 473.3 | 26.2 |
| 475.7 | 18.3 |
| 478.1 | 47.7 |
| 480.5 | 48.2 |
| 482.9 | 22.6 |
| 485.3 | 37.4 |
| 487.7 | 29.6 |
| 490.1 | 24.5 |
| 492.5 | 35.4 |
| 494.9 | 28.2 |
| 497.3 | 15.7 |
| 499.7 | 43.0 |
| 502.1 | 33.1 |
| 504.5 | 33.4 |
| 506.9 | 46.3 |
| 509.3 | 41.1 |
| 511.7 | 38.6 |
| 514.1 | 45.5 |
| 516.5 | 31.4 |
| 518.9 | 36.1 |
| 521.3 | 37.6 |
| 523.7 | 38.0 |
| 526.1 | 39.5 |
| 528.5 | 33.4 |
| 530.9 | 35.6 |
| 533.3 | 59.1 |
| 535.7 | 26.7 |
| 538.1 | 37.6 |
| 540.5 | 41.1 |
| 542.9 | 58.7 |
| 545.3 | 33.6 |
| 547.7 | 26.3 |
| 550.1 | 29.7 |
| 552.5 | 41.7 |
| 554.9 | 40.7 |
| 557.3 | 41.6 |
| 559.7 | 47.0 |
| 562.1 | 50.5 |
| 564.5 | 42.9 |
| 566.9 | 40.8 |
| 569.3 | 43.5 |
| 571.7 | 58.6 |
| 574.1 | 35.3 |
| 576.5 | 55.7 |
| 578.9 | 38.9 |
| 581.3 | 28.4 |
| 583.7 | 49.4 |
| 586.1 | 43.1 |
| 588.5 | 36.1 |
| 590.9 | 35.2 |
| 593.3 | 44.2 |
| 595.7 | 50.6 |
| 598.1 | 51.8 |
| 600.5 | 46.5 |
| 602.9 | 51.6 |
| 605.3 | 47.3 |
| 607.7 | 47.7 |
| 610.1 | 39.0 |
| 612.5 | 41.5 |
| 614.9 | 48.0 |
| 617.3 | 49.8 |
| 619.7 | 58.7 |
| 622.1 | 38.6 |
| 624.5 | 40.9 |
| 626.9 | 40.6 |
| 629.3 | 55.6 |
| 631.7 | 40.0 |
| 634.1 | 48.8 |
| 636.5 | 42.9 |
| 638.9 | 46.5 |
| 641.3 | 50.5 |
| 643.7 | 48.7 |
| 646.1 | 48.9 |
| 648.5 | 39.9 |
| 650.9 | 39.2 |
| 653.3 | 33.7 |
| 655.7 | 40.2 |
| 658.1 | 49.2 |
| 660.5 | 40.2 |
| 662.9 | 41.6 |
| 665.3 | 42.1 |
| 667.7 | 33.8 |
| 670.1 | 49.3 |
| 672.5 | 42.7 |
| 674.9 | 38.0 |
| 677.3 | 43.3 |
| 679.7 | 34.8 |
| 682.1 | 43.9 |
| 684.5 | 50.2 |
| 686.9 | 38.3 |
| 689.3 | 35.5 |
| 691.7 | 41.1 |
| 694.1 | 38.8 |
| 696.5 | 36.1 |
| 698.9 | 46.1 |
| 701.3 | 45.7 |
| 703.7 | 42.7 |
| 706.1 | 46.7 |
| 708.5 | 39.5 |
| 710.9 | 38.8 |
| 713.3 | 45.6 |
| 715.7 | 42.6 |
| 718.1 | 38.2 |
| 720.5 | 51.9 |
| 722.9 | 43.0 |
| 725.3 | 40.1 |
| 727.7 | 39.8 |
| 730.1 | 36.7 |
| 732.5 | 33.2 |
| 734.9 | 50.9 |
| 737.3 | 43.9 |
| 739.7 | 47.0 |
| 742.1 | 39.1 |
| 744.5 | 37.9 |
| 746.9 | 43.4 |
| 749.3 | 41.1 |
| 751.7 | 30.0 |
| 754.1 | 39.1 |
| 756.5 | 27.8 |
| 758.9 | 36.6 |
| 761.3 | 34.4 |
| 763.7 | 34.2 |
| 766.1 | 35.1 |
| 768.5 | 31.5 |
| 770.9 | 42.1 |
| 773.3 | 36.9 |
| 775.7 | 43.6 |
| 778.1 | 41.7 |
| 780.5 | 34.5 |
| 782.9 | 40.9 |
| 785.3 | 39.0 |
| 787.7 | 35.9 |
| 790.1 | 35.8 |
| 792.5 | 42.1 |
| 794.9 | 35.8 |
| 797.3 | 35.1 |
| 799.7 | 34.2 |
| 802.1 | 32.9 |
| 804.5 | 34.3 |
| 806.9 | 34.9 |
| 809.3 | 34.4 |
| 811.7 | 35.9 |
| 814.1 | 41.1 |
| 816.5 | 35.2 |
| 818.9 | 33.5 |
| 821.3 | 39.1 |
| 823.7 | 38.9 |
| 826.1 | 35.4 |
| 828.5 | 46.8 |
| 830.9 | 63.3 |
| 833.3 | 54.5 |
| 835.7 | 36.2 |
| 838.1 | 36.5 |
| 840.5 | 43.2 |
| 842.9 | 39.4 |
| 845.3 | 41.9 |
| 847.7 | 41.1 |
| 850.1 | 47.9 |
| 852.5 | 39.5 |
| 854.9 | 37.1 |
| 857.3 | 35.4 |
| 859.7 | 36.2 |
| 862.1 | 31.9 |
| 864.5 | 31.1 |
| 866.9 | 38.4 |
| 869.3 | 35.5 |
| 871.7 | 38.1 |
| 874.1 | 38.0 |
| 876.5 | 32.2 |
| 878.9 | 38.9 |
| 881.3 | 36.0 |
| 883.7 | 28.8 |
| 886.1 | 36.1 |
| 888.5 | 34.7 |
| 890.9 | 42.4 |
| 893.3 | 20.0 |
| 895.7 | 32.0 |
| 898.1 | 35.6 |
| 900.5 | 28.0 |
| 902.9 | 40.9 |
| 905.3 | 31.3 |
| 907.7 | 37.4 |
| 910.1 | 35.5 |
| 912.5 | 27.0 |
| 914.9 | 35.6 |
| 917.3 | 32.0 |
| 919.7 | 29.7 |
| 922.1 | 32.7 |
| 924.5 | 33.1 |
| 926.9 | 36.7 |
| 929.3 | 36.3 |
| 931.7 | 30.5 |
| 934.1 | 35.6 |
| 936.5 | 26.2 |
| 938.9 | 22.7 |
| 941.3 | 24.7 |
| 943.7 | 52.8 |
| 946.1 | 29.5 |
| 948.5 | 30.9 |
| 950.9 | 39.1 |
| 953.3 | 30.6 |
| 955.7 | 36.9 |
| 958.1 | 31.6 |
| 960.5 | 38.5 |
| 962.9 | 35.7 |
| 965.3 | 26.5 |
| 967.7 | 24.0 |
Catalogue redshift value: 0.26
